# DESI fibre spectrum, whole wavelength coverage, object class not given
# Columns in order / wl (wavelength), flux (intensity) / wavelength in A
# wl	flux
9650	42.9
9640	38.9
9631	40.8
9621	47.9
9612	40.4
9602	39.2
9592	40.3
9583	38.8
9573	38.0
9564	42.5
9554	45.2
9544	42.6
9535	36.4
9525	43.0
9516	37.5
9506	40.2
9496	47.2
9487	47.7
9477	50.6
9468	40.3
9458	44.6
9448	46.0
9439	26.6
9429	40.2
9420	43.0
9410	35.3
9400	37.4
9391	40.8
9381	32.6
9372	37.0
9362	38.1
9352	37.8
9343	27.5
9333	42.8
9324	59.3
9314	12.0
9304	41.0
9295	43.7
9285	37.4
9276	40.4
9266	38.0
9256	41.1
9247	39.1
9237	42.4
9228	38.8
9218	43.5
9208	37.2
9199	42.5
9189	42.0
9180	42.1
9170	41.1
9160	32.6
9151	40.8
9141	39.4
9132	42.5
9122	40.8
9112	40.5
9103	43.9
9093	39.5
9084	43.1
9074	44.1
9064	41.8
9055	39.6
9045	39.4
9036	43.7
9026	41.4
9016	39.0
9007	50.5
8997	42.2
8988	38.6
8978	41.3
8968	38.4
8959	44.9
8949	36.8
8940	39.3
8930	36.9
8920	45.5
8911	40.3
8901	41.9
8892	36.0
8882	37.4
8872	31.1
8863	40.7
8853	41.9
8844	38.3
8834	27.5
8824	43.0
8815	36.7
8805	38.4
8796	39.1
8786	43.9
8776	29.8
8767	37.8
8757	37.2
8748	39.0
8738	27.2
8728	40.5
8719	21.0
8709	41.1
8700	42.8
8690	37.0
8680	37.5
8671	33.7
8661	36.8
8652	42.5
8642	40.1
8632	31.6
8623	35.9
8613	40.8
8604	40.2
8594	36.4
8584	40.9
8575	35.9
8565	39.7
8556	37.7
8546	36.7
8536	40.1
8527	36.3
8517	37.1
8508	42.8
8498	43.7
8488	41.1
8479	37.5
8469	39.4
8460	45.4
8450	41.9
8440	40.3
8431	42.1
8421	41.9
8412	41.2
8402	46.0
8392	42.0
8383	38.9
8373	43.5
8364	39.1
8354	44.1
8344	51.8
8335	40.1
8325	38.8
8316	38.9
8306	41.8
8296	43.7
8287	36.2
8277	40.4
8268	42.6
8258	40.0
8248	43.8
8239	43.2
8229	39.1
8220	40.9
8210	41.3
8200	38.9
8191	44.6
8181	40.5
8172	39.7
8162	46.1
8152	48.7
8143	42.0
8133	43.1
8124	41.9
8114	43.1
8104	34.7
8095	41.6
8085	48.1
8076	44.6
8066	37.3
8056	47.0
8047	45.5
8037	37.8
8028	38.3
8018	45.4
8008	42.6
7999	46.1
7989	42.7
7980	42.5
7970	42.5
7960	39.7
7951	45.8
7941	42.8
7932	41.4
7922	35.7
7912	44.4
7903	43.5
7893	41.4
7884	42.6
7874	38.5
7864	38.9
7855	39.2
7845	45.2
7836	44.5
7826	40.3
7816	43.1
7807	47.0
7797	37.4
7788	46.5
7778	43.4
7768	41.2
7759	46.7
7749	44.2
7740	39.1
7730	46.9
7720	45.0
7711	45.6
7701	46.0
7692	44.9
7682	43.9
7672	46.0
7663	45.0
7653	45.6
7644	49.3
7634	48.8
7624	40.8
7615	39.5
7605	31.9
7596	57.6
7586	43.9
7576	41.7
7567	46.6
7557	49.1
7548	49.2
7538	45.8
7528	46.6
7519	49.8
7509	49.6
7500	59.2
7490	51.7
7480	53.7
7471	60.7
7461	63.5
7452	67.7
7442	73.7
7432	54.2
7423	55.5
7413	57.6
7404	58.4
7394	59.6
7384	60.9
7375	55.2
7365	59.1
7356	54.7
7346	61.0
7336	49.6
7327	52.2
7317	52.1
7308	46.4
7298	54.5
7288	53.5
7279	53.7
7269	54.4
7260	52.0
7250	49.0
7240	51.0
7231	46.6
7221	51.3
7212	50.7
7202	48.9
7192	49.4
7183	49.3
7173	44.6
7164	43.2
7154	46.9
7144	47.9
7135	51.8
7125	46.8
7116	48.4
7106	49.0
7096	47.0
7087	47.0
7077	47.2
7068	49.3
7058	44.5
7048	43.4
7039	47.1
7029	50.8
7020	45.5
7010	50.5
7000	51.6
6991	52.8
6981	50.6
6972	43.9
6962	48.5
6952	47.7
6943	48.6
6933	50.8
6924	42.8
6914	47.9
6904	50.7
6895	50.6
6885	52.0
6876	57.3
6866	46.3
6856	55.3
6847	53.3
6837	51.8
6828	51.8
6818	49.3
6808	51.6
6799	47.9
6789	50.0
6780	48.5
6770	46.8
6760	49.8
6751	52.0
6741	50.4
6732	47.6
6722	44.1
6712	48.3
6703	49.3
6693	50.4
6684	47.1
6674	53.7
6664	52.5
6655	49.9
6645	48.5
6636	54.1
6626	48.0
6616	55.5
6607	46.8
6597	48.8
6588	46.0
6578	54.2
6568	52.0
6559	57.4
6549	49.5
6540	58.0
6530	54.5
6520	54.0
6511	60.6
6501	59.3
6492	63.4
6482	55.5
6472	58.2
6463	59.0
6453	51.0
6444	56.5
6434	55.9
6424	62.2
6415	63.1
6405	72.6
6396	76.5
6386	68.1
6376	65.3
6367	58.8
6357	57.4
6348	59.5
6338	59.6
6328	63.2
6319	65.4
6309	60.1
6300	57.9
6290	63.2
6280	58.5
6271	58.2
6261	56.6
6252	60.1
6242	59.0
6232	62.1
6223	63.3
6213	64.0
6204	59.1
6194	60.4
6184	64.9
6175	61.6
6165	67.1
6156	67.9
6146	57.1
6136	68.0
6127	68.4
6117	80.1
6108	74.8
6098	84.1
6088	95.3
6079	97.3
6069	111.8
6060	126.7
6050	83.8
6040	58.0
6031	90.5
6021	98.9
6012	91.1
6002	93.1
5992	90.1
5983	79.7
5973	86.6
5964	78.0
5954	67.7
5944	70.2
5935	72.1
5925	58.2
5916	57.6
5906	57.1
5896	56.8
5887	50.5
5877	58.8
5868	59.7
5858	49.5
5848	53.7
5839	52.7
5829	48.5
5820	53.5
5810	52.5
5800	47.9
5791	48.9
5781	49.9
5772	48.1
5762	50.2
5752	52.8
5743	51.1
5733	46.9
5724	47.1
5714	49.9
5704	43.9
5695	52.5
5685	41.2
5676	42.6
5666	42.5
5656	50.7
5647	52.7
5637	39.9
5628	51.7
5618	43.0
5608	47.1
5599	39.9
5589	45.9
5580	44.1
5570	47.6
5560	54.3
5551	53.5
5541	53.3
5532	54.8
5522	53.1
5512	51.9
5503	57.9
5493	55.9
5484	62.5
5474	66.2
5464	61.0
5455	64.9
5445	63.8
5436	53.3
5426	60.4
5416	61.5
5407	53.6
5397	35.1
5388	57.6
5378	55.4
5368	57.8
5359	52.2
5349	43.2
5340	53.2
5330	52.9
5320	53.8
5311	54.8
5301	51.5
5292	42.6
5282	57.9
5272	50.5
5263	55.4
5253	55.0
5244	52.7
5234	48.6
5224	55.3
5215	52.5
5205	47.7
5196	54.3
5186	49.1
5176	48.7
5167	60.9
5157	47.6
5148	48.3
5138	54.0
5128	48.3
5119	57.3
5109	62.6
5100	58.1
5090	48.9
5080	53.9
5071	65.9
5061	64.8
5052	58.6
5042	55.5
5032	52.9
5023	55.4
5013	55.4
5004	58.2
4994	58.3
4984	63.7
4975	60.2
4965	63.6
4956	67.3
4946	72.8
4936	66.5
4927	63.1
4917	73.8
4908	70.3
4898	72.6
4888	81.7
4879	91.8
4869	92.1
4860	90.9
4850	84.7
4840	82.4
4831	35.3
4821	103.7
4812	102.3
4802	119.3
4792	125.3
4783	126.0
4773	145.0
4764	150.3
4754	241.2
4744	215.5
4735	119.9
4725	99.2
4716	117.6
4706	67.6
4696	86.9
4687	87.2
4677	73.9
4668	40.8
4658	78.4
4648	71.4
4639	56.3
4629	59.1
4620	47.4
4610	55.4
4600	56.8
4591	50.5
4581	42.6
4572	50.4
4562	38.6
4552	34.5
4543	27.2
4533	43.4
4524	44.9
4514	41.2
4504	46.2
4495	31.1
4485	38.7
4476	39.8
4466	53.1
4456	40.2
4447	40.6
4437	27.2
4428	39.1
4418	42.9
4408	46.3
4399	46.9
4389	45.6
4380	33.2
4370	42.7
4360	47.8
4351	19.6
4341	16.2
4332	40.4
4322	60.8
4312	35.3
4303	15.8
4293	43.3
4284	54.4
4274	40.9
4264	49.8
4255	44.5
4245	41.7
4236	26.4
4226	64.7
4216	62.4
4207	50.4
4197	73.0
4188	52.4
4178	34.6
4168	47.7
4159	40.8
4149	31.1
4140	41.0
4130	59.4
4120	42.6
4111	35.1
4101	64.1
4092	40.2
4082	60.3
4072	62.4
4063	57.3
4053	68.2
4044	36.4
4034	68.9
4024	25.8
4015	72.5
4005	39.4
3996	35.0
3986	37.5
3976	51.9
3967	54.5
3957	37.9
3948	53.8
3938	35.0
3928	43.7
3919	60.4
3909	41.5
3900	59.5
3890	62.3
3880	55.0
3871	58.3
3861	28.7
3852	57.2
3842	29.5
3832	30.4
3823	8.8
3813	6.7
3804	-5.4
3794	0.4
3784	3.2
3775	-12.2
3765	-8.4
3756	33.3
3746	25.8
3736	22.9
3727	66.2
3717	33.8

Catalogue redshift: 2.901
